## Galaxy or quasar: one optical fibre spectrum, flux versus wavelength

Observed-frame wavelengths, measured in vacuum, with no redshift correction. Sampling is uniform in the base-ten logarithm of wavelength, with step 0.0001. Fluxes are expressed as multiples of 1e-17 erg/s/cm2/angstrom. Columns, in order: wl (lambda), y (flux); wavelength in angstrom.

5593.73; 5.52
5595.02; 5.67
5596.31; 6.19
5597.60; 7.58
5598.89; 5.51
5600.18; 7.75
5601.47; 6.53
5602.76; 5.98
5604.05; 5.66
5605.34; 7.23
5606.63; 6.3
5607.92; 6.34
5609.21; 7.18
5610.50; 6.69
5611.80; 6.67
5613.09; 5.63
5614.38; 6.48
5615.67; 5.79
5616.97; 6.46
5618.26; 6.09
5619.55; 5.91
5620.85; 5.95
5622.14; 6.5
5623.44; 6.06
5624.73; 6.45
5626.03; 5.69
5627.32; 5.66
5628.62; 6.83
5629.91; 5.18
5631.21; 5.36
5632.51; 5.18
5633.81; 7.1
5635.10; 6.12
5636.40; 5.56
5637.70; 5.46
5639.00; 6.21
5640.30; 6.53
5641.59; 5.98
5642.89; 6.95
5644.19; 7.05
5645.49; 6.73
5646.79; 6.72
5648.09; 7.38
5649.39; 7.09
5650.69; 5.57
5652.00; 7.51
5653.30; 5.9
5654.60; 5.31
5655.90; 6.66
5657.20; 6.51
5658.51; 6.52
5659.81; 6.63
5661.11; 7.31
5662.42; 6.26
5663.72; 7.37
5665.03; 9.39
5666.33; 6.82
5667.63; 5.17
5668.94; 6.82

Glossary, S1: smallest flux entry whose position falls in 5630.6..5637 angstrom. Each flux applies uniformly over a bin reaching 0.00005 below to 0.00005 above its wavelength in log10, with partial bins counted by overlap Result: 5.18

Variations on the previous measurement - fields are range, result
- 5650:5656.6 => 5.31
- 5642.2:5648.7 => 6.72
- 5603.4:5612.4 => 5.66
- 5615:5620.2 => 5.79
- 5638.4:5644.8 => 5.98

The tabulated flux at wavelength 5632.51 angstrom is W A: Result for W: 5.18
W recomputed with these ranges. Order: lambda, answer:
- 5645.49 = 6.73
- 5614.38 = 6.48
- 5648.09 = 7.38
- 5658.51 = 6.52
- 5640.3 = 6.53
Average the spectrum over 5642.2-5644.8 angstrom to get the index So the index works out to 6.98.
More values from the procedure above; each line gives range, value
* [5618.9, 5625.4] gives 6.17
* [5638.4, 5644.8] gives 6.55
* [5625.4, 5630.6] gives 5.84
